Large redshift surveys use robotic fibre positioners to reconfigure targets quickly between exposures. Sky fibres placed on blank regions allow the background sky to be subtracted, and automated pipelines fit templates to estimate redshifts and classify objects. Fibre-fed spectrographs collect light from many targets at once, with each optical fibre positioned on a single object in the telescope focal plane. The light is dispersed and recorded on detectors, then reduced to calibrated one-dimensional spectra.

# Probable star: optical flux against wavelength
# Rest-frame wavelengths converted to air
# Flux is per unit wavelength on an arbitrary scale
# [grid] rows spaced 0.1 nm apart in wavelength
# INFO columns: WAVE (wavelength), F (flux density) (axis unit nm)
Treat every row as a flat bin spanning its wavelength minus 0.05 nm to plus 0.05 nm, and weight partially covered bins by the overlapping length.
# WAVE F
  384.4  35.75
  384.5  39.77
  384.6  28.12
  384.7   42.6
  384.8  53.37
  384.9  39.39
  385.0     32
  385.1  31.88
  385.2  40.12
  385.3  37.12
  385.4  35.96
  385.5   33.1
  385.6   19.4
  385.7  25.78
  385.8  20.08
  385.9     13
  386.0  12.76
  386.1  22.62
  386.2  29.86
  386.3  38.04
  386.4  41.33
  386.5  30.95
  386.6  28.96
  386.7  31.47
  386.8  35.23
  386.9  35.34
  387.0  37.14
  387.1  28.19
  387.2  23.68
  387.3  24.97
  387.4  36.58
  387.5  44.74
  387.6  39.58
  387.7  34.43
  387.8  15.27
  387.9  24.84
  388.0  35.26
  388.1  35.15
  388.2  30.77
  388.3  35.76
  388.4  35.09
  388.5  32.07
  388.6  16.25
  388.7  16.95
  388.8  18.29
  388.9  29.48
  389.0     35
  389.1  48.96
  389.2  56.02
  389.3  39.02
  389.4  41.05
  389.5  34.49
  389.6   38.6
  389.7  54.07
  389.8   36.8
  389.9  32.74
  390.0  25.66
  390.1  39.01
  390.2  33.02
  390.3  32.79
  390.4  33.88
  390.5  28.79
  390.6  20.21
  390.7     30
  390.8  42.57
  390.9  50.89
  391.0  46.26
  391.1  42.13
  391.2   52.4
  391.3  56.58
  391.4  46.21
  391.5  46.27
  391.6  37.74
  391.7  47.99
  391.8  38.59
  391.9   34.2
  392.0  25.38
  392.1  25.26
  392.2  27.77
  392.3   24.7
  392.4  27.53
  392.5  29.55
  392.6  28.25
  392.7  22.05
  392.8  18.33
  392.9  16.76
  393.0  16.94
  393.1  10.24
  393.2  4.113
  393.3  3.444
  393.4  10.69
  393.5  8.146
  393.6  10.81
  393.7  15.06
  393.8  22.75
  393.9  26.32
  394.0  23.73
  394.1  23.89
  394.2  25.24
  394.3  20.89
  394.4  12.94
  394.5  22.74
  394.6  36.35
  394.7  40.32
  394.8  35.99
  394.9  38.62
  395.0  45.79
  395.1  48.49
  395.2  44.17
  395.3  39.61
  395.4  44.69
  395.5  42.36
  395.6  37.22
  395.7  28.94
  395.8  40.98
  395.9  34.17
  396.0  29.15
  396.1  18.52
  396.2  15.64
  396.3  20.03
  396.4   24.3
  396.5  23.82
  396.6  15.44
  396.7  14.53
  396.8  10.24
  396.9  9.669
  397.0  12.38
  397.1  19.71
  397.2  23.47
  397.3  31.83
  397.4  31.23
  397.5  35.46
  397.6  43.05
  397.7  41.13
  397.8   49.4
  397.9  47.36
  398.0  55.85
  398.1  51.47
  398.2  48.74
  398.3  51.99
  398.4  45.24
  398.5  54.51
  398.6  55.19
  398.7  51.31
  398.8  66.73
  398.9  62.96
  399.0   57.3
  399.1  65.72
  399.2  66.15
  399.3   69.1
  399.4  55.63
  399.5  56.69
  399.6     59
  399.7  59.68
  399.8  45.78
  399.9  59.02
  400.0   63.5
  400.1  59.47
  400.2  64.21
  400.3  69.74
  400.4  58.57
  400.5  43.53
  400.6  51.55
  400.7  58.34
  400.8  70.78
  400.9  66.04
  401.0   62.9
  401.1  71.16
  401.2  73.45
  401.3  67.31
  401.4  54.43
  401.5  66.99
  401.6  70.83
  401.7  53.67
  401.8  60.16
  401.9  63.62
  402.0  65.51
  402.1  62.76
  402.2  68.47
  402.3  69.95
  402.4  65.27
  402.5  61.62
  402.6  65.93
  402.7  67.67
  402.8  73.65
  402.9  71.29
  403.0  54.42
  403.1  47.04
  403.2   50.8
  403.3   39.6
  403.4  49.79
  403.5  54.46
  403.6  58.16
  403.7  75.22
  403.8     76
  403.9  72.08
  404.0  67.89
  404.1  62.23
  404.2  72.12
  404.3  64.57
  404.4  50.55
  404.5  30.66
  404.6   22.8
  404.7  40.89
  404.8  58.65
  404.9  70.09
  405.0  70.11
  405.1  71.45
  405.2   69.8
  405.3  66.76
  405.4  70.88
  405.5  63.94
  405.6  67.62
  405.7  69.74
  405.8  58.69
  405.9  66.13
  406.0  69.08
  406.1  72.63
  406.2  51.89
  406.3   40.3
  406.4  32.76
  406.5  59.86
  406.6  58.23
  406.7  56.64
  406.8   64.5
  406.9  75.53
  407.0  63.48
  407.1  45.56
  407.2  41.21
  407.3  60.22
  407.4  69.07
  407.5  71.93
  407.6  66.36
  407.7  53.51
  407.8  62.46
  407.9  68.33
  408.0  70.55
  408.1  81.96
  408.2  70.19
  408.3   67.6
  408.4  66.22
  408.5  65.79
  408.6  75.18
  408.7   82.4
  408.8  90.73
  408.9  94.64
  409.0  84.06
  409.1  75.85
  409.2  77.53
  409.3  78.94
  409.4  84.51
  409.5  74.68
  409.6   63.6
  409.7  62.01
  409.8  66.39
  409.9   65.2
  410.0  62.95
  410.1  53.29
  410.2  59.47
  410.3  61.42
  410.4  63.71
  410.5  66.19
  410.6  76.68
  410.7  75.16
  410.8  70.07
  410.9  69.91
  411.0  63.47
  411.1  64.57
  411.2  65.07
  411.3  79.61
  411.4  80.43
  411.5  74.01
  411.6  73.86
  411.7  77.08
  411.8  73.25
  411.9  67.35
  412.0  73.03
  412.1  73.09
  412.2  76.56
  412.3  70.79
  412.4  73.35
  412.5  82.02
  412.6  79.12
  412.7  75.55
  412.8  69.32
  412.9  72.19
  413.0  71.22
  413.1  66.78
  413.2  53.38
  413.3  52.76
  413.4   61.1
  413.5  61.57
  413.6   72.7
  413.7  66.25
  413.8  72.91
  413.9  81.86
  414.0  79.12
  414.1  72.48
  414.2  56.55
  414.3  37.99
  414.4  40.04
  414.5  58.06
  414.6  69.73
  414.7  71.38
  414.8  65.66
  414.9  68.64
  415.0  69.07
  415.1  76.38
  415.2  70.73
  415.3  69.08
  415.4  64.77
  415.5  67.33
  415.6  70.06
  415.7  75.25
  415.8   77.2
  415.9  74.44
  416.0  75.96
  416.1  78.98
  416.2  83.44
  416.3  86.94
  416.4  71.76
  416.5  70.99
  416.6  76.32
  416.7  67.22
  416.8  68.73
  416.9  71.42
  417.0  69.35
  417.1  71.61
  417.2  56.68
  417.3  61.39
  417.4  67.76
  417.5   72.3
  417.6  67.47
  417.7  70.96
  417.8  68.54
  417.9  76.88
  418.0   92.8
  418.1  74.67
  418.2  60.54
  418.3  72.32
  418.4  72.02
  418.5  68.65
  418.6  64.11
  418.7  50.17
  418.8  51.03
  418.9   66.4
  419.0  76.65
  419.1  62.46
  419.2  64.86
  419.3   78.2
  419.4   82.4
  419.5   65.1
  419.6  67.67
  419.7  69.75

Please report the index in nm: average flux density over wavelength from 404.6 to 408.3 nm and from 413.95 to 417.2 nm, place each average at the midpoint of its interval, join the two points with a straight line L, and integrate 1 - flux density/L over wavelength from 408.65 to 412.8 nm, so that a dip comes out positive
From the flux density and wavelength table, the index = -0.458 nm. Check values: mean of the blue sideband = 62.1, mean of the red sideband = 69.4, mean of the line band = 72.7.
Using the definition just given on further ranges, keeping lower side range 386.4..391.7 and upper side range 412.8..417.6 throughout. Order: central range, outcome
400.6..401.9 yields -0.34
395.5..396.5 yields 0.36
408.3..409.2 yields -0.27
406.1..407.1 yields 0.02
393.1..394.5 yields 0.86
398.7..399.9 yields -0.29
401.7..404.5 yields -0.46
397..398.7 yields 0.17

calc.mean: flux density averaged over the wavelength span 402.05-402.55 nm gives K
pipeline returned 65.6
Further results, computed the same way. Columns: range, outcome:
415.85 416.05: 75.2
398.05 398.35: 50.7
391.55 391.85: 41.4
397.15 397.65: 33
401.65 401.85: 56.9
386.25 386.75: 34.1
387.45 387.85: 33.5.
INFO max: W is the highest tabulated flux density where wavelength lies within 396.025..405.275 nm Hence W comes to 76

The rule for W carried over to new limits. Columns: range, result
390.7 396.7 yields 56.58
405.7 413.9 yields 94.64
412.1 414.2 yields 82.02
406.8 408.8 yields 90.73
